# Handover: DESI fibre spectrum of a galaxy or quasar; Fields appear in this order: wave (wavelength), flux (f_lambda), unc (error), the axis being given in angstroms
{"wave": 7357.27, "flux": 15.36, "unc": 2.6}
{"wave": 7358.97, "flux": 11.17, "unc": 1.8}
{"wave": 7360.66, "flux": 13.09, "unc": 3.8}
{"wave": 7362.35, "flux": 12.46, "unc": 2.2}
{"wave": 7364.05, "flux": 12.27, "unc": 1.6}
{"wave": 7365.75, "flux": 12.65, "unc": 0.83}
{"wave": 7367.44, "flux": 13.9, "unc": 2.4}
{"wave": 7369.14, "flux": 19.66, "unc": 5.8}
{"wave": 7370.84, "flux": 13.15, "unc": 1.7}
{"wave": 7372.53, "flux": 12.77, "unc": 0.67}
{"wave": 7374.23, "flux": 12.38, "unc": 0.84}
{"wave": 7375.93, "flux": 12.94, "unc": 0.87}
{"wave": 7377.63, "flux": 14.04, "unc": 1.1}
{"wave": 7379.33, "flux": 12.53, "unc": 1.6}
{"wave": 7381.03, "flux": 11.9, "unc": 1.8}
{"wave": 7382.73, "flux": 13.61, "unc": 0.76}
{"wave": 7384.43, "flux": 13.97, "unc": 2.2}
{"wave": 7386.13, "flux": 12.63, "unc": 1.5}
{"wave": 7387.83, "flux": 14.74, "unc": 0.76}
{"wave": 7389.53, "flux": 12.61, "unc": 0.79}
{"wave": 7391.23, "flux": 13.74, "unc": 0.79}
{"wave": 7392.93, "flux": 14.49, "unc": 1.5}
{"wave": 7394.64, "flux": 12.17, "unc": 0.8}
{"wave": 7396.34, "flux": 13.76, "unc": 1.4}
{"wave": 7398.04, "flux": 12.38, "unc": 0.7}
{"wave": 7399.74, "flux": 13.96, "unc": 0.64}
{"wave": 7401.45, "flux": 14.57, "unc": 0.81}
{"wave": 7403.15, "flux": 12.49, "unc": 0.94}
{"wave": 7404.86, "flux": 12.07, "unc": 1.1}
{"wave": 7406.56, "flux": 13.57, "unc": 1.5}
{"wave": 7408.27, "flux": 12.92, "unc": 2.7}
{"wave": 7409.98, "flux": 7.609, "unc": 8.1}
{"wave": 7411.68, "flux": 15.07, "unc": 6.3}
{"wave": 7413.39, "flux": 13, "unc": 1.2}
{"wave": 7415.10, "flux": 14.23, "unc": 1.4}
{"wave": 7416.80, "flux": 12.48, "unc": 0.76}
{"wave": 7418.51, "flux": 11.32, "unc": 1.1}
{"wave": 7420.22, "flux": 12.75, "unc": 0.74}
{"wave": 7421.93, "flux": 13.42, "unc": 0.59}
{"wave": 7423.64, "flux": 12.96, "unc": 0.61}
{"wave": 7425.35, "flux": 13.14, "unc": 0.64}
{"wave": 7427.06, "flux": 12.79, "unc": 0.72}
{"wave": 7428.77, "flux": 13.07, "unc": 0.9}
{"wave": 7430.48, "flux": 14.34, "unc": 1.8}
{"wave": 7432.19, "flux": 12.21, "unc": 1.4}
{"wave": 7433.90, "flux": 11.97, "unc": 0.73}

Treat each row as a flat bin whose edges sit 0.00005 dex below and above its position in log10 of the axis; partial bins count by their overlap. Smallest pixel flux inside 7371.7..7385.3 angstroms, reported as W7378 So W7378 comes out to 11.9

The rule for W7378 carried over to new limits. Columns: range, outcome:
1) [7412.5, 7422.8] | 11.32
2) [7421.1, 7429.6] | 12.79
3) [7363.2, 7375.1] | 12.27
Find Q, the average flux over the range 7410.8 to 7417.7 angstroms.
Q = 13.7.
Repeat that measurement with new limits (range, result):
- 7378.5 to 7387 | 12.9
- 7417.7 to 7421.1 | 12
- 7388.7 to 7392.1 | 13.2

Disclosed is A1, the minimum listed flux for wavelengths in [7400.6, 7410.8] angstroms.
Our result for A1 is 7.609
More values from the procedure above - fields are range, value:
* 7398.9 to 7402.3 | 13.96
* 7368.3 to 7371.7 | 13.15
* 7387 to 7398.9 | 12.17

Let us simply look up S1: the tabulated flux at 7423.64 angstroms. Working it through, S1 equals 12.96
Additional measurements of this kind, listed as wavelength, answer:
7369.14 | 19.66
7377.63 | 14.04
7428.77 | 13.07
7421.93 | 13.42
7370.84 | 13.15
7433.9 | 11.97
